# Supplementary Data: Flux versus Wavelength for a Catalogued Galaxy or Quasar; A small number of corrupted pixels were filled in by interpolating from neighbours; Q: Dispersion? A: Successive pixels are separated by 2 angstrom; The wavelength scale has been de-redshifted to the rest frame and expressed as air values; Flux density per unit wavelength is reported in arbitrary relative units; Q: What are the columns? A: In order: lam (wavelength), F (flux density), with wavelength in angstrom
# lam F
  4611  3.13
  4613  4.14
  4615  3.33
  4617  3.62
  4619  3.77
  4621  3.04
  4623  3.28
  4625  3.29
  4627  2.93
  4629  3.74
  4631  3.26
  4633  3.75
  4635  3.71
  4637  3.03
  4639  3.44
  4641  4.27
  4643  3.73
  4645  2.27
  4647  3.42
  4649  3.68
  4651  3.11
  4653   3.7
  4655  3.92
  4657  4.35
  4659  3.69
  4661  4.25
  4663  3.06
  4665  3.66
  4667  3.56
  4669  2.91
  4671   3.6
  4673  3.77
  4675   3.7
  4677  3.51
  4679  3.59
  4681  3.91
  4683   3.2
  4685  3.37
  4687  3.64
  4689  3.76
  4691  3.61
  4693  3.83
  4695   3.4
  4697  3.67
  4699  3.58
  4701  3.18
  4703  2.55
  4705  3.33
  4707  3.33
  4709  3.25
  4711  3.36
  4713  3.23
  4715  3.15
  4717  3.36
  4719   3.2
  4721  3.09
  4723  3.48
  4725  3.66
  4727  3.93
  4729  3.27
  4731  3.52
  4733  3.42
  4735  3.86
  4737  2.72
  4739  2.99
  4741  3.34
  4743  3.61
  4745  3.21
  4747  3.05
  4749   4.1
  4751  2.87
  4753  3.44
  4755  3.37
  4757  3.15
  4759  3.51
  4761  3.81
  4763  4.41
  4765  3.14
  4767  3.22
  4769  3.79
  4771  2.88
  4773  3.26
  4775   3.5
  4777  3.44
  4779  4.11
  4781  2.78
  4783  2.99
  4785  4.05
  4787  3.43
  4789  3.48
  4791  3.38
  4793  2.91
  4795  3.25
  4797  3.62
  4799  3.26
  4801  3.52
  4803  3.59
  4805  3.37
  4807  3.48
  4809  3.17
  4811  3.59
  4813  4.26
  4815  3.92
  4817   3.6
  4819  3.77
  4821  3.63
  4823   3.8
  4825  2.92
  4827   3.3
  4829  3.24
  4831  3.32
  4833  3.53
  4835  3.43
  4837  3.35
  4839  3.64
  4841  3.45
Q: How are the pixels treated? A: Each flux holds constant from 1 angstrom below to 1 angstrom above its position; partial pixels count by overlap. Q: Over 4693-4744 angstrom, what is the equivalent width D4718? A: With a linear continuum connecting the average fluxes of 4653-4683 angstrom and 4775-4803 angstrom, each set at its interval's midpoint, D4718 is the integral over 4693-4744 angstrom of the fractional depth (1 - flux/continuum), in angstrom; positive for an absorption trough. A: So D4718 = 3.0 angstrom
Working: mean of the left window 3.66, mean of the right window 3.41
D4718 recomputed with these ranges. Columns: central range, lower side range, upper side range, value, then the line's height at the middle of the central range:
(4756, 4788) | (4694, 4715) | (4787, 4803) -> -1.2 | 3.34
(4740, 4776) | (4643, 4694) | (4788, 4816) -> 0.9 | 3.51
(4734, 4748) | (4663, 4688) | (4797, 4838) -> 1.0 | 3.51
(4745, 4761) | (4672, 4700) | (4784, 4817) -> 0.8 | 3.56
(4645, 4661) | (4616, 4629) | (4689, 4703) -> -1.1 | 3.41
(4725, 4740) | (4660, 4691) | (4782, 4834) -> 0.5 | 3.53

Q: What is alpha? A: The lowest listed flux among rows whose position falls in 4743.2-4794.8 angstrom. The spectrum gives 2.78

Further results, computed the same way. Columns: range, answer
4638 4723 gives 2.27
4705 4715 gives 3.15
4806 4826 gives 2.92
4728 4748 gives 2.72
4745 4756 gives 2.87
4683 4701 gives 3.18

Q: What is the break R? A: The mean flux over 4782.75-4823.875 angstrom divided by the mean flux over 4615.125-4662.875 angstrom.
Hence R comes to 1.00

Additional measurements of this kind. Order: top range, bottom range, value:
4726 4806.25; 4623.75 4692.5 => 0.96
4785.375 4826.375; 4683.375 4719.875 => 1.04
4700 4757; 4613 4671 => 0.95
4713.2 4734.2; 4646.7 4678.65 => 0.94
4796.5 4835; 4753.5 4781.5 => 1.01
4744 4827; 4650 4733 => 0.99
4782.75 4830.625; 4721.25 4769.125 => 1.01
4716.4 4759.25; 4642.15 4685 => 0.95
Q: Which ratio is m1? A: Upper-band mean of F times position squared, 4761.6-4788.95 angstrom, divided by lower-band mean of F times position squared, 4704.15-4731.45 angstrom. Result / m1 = 1.06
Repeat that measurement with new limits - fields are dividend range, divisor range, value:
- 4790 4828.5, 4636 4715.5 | 1.06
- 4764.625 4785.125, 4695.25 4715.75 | 1.06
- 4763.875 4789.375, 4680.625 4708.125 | 1.02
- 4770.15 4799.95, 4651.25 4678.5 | 0.97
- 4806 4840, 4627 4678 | 1.07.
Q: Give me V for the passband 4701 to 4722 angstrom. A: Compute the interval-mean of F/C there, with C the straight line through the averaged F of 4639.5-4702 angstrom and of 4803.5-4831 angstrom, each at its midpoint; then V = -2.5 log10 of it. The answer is 0.12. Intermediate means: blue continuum 3.58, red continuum 3.54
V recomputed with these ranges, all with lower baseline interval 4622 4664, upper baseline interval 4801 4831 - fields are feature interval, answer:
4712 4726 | 0.07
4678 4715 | 0.03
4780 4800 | 0.07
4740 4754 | 0.05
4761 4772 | 0.00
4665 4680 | 0.00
